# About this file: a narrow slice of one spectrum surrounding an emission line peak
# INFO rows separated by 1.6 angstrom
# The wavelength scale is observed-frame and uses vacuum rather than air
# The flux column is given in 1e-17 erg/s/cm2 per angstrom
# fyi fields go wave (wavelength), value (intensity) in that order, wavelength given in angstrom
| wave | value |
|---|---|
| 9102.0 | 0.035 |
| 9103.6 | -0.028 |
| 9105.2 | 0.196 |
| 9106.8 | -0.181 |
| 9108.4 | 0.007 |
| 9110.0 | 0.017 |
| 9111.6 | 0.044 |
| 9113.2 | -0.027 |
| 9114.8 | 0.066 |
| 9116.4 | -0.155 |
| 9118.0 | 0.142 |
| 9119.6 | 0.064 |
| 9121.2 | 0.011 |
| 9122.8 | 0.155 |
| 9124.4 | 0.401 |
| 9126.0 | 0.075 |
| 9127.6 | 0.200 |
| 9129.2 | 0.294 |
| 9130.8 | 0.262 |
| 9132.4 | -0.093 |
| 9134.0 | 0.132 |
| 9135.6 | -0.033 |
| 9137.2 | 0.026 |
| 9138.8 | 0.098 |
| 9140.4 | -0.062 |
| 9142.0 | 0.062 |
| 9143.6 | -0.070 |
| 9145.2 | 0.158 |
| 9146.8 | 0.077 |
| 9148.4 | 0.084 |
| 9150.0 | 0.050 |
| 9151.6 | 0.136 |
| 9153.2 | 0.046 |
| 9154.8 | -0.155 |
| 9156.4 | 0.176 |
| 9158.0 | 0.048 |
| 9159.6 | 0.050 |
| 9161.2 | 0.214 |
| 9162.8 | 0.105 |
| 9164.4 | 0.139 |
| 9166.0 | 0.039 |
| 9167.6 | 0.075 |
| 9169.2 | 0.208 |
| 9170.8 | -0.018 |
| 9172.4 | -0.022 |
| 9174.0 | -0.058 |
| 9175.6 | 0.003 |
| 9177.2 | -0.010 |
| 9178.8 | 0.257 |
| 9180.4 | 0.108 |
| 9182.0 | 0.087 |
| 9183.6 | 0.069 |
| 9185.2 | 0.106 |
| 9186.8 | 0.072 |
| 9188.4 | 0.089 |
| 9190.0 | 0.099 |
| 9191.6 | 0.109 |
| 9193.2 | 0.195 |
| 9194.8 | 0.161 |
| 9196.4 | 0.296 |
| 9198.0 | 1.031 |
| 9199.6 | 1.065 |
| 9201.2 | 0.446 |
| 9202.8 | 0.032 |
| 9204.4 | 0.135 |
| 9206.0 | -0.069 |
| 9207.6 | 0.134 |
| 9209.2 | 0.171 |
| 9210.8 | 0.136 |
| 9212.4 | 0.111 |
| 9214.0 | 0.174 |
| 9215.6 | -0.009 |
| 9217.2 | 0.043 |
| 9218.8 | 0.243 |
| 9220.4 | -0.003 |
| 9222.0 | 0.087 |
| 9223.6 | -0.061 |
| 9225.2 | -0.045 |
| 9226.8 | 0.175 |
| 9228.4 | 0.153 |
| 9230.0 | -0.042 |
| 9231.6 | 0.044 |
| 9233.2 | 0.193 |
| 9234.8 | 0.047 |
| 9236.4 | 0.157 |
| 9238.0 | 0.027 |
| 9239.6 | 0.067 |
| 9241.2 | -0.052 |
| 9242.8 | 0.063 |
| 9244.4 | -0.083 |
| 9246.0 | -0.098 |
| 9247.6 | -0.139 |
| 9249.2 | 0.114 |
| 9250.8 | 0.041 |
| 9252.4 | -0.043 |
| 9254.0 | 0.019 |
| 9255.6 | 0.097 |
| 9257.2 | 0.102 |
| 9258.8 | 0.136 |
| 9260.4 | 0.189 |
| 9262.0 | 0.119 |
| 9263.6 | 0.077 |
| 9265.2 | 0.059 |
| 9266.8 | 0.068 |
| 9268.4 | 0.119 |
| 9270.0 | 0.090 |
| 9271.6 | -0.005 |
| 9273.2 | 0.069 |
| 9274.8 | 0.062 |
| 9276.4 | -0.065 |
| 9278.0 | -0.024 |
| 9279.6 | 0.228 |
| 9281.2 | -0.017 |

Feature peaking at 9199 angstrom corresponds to Hbeta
